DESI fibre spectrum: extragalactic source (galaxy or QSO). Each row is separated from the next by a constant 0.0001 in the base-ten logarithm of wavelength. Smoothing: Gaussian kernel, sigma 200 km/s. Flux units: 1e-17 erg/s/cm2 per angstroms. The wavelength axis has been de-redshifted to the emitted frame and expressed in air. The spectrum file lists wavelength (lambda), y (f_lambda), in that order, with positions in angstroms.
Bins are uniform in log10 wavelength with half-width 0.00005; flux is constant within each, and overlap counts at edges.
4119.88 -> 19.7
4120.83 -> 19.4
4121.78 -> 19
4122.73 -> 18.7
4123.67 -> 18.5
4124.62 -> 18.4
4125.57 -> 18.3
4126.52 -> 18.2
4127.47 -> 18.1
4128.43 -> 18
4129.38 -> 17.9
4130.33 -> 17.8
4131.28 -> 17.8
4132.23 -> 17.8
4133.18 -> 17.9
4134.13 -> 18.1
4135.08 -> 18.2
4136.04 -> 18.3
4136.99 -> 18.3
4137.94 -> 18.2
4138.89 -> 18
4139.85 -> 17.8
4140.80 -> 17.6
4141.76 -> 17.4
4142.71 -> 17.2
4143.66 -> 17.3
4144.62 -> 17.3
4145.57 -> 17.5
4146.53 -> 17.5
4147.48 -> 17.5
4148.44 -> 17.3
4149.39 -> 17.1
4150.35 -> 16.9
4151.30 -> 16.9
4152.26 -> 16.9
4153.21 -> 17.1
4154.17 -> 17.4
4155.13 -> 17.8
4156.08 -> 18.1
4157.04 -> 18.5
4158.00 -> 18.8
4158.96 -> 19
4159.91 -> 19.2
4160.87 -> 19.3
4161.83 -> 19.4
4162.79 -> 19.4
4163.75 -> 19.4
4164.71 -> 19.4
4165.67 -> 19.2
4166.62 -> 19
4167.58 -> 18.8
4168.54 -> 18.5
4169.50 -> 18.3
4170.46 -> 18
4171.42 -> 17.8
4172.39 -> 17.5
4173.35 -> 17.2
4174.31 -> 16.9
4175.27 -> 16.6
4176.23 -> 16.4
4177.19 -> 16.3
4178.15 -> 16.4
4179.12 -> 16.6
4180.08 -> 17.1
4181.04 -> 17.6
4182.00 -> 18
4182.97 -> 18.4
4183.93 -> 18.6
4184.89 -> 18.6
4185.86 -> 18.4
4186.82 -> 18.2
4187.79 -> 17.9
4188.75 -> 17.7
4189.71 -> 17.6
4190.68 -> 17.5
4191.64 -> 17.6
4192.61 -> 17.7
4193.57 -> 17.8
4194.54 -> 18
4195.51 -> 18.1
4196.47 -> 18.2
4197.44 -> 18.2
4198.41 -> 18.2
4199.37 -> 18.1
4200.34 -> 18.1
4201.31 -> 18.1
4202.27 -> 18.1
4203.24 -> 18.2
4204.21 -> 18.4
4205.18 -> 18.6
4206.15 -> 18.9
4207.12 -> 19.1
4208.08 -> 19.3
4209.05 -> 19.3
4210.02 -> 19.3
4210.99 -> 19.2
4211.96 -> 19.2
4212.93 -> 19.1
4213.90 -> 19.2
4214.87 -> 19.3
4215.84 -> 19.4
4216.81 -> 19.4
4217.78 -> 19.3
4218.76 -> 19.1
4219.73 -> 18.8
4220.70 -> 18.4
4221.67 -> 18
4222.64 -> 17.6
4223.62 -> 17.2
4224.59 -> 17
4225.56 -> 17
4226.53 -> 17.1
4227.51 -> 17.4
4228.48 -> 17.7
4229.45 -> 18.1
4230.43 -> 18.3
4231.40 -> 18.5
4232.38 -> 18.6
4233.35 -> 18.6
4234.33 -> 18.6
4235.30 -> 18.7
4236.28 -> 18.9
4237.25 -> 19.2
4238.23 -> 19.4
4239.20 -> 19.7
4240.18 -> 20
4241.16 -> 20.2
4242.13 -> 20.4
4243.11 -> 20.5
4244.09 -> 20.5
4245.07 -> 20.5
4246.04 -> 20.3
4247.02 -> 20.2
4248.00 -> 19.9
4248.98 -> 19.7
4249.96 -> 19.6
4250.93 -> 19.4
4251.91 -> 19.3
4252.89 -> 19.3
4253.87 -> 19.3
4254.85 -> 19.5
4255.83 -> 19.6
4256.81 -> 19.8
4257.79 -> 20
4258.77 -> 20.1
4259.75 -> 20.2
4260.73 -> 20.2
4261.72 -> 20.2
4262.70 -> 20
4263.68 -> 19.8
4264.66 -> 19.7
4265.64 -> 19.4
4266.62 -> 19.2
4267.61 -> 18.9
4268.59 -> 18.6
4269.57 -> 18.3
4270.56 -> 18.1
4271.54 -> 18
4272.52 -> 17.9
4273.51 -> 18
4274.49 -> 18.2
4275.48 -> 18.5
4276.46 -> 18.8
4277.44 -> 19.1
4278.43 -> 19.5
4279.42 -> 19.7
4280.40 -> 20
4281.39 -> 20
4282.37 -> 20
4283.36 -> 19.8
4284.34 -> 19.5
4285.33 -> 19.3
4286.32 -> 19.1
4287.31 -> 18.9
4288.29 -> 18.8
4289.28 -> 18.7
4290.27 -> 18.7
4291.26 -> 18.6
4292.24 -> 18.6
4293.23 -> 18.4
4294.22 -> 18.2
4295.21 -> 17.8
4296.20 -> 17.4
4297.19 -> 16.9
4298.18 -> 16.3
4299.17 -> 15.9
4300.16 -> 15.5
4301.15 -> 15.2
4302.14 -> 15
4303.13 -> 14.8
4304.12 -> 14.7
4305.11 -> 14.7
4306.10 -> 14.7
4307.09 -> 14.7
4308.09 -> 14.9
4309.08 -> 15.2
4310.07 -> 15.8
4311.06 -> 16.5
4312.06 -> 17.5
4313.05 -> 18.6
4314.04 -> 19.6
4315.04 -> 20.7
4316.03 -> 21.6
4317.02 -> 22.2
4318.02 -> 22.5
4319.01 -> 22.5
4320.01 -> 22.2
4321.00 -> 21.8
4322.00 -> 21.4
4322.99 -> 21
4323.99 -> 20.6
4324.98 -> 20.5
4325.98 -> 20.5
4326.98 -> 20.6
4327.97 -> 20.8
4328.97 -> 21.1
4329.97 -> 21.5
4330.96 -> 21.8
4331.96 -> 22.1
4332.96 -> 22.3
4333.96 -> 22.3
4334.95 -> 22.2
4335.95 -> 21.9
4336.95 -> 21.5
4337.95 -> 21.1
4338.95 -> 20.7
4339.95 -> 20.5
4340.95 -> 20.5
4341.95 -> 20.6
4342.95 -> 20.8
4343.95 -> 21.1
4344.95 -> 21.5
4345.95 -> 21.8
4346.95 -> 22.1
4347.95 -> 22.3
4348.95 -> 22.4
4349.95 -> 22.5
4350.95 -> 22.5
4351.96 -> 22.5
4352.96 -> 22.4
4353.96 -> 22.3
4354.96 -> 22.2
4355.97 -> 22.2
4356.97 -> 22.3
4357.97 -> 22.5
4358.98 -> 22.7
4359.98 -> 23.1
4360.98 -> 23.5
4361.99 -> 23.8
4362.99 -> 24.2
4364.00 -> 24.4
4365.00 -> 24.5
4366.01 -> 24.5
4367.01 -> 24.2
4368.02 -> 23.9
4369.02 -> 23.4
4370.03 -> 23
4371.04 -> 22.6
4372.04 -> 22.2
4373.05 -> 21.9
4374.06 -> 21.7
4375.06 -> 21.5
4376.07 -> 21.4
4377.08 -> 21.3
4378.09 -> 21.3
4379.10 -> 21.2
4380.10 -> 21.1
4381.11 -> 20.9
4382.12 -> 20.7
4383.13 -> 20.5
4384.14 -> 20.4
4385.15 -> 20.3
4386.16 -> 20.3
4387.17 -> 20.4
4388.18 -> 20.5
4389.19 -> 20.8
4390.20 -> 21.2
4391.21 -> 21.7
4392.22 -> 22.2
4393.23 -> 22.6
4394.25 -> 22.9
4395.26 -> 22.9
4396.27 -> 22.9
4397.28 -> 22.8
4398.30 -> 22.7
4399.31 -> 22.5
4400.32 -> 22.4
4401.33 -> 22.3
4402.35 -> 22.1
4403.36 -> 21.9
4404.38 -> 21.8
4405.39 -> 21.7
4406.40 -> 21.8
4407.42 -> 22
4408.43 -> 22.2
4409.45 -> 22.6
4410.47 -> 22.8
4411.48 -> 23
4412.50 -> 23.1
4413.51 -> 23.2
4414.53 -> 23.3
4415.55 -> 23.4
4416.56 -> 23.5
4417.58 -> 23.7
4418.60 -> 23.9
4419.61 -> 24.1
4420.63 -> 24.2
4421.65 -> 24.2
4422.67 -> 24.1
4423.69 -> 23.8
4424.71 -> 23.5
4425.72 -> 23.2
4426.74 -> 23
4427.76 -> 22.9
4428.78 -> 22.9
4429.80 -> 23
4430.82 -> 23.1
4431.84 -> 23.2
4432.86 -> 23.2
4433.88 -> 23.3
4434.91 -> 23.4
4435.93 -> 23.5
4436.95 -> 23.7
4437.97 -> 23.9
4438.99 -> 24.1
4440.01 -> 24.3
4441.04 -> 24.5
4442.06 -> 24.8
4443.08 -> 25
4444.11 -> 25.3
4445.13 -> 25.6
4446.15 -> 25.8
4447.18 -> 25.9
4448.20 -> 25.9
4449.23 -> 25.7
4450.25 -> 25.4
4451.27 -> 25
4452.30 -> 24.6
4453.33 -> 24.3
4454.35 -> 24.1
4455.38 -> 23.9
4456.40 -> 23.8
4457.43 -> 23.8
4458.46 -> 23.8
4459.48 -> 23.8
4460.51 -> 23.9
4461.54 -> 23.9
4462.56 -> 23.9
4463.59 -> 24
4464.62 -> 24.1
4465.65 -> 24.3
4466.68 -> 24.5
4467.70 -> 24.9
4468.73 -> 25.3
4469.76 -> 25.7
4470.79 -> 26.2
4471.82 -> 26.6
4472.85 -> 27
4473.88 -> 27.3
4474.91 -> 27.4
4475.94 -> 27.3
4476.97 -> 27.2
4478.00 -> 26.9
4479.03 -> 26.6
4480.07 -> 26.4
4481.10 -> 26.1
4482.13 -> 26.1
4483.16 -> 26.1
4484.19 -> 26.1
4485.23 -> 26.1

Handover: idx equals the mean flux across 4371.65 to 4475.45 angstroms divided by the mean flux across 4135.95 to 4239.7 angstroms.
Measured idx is 1.3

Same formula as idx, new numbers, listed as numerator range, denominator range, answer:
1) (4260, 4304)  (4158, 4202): 1.02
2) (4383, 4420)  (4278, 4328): 1.20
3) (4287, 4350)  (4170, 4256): 1.05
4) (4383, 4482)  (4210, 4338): 1.25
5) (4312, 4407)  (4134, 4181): 1.22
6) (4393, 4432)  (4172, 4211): 1.28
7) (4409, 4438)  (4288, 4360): 1.18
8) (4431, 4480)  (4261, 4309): 1.38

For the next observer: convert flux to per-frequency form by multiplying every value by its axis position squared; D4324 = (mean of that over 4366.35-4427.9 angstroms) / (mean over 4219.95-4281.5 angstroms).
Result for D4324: 1.25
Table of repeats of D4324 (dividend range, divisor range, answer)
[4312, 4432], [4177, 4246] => 1.29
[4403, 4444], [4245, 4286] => 1.29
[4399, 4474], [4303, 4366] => 1.20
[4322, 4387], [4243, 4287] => 1.17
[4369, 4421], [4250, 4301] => 1.24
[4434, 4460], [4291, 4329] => 1.43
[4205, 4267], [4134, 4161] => 1.13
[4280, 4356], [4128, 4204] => 1.18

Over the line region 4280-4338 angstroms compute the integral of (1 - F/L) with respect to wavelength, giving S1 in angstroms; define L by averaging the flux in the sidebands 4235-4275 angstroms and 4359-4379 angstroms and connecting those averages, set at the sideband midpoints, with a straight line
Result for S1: 5.7 angstroms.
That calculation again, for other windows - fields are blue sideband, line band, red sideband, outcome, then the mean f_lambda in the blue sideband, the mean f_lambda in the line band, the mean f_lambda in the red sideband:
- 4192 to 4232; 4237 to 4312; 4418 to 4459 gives 5.2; 18.4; 18.5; 24.1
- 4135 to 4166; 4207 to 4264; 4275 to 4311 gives -4.7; 18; 19.2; 17.5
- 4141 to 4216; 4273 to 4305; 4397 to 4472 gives 3.9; 18.1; 18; 23.8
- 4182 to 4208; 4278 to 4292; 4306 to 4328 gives -0.1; 18.2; 19.3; 19.5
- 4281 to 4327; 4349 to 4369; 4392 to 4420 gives -2.3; 18.4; 23.2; 22.7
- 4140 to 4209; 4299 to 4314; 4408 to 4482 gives 3.9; 18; 15.7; 24.5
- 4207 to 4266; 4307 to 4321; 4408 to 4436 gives 1.2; 19.2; 19.1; 23.3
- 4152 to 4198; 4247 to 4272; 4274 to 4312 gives -2.5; 18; 19.5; 17.5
